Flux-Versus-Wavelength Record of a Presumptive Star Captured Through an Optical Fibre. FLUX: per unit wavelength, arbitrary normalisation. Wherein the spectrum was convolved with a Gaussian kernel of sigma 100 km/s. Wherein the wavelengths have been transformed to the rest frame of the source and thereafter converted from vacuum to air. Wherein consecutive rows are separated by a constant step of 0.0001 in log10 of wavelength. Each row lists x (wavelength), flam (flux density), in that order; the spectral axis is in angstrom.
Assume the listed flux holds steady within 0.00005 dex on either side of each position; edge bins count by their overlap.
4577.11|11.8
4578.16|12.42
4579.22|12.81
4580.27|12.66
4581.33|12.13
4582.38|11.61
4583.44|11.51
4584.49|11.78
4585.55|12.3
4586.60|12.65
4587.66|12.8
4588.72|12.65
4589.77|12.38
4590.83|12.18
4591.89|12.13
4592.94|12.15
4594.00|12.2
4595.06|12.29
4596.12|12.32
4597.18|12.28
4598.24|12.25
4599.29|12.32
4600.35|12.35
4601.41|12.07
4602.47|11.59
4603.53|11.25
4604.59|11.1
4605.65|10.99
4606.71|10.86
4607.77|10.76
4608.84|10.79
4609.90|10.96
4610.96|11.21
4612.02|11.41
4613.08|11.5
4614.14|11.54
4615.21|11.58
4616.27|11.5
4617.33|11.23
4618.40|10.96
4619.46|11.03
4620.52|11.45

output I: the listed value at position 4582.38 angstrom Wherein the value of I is 11.61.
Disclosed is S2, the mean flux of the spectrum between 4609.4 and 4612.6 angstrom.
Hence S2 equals 11.2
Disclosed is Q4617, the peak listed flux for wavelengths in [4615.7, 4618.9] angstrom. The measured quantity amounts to 11.5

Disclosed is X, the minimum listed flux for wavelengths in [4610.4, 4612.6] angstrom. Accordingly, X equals 11.21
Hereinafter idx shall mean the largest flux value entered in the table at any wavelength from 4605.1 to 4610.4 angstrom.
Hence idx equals 10.99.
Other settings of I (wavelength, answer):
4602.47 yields 11.59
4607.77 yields 10.76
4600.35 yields 12.35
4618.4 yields 10.96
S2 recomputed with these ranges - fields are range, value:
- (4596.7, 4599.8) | 12.3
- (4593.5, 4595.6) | 12.2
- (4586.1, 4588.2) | 12.7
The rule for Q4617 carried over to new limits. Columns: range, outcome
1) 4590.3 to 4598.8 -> 12.32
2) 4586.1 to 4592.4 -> 12.8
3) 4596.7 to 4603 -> 12.35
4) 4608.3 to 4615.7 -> 11.58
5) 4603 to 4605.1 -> 11.25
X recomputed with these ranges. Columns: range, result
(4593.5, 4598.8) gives 12.2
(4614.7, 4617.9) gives 11.23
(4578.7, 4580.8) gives 12.66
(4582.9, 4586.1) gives 11.51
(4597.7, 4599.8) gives 12.25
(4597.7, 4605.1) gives 11.1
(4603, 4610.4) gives 10.76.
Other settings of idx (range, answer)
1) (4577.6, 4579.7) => 12.81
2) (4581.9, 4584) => 11.61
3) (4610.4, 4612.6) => 11.41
